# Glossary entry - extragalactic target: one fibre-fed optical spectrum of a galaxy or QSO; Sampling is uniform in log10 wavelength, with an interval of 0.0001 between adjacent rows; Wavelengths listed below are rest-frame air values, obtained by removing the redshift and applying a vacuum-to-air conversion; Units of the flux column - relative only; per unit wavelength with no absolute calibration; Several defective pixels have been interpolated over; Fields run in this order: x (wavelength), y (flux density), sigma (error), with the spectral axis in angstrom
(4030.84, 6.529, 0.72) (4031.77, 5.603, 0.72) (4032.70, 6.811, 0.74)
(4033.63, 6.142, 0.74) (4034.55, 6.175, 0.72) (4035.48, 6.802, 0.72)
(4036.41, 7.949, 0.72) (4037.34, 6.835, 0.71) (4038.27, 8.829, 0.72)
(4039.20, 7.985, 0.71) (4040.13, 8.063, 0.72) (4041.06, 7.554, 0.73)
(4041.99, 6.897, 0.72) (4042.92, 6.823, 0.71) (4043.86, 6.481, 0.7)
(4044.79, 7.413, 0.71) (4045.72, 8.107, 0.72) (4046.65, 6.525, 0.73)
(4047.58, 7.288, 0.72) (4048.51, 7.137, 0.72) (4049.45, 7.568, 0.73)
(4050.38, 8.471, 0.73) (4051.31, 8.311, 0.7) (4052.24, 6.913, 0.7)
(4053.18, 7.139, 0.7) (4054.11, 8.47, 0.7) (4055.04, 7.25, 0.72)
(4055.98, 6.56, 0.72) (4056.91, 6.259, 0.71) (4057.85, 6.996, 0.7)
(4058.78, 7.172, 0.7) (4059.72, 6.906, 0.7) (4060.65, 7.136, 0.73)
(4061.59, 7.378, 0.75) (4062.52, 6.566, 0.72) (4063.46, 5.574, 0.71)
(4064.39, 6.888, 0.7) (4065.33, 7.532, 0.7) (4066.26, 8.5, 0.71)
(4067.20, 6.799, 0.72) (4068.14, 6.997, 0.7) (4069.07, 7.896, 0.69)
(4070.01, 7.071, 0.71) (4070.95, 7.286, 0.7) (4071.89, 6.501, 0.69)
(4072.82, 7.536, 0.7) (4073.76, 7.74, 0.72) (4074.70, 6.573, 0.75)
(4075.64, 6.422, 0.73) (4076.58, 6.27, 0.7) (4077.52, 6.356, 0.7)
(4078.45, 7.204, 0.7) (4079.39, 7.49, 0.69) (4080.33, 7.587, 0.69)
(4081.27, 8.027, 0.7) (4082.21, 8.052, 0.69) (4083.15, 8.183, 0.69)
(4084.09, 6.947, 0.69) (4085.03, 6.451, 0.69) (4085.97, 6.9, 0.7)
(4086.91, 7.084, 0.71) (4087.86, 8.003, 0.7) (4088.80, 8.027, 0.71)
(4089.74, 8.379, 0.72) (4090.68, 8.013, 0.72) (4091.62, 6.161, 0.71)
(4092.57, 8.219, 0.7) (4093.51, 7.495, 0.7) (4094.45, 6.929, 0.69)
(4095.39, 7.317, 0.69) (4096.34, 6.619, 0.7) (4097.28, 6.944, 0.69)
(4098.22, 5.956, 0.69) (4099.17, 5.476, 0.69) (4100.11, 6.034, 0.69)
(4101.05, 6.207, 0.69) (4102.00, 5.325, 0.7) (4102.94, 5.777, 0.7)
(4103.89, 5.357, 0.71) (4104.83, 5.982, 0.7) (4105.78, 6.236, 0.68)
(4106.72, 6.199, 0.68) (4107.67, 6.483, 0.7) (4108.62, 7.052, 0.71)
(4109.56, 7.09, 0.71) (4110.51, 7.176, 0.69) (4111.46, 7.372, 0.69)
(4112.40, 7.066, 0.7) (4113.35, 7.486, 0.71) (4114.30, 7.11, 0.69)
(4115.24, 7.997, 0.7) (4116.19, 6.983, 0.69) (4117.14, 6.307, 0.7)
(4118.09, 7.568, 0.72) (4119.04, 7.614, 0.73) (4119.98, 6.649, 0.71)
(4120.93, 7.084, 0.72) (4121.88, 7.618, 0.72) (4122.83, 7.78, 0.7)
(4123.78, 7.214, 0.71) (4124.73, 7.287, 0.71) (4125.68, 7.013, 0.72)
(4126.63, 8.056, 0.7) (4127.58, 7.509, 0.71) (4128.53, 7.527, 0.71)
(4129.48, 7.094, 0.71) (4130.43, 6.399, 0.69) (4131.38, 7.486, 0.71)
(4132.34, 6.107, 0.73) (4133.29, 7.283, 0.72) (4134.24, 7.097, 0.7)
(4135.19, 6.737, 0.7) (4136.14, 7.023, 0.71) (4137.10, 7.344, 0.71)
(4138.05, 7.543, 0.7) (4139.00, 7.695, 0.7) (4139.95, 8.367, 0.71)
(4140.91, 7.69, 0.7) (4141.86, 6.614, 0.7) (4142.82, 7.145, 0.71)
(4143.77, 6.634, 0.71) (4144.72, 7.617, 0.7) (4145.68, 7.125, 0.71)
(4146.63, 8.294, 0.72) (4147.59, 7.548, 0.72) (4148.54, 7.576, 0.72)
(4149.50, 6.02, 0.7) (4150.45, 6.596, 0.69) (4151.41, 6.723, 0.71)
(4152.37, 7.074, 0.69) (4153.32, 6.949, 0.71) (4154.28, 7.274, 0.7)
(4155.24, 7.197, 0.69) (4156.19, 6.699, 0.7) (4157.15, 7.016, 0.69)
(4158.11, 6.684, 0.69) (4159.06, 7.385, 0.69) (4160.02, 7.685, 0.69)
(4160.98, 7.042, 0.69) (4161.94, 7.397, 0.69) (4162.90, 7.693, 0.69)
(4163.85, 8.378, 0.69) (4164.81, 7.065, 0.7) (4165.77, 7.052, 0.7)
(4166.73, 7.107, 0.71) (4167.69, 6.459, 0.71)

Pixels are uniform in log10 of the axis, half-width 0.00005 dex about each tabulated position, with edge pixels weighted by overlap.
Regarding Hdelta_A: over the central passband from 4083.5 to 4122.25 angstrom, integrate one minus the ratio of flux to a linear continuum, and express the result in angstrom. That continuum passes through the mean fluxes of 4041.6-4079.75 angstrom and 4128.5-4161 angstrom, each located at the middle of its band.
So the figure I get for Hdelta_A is 1.3 angstrom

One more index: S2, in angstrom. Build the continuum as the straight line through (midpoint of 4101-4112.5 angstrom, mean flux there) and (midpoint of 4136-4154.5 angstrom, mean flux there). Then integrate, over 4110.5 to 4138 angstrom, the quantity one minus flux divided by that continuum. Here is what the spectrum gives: -1.8 angstrom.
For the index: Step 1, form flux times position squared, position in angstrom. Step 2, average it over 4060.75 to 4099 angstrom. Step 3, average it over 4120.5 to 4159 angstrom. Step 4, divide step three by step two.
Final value 1.0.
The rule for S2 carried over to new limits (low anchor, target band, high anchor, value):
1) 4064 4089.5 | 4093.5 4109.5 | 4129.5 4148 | 2.1 angstrom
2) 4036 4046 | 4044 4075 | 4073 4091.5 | 0.9 angstrom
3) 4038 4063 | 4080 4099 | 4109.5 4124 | -0.1 angstrom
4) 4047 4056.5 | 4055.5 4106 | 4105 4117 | 2.0 angstrom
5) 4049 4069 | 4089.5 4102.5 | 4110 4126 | 0.9 angstrom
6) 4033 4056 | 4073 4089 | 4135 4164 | 0.2 angstrom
